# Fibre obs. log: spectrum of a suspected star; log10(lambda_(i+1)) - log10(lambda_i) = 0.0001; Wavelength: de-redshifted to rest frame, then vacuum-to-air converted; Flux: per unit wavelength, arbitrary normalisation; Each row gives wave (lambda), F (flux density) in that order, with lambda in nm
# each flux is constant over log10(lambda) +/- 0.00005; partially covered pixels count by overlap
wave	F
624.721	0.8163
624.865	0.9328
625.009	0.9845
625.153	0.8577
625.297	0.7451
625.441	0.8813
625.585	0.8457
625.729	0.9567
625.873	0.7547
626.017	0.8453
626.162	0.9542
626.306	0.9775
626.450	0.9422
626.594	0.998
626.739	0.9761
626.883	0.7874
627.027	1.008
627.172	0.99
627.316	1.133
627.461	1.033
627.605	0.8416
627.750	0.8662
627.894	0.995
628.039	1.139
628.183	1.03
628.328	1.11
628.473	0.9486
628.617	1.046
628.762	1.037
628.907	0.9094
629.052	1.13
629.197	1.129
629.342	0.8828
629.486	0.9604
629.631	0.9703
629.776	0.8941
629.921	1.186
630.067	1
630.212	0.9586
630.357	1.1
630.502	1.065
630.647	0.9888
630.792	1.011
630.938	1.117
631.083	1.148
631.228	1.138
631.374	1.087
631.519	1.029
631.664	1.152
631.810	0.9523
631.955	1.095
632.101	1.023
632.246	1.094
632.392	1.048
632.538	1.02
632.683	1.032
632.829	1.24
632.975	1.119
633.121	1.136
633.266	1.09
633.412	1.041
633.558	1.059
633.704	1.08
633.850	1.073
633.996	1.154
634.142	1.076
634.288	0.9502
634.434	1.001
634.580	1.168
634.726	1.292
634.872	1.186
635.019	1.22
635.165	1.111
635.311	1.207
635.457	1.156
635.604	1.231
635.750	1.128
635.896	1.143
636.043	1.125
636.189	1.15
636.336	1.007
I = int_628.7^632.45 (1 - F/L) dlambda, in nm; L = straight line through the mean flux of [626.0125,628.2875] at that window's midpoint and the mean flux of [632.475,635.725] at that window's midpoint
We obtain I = 0.02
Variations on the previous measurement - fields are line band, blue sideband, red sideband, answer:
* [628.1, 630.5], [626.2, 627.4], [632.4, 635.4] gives 0.01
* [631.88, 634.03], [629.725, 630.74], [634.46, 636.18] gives 0.04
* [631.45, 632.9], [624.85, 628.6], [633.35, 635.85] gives 0.00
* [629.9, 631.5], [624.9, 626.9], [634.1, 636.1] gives -0.07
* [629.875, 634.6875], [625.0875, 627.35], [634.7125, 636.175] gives 0.04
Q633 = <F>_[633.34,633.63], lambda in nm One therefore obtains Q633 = 1.05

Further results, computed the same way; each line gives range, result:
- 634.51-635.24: 1.2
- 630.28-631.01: 1.06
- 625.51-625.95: 0.853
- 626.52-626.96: 0.922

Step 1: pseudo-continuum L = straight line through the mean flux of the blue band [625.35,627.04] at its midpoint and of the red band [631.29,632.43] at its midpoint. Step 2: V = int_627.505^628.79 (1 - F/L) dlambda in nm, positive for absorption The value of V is -0.06 nm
